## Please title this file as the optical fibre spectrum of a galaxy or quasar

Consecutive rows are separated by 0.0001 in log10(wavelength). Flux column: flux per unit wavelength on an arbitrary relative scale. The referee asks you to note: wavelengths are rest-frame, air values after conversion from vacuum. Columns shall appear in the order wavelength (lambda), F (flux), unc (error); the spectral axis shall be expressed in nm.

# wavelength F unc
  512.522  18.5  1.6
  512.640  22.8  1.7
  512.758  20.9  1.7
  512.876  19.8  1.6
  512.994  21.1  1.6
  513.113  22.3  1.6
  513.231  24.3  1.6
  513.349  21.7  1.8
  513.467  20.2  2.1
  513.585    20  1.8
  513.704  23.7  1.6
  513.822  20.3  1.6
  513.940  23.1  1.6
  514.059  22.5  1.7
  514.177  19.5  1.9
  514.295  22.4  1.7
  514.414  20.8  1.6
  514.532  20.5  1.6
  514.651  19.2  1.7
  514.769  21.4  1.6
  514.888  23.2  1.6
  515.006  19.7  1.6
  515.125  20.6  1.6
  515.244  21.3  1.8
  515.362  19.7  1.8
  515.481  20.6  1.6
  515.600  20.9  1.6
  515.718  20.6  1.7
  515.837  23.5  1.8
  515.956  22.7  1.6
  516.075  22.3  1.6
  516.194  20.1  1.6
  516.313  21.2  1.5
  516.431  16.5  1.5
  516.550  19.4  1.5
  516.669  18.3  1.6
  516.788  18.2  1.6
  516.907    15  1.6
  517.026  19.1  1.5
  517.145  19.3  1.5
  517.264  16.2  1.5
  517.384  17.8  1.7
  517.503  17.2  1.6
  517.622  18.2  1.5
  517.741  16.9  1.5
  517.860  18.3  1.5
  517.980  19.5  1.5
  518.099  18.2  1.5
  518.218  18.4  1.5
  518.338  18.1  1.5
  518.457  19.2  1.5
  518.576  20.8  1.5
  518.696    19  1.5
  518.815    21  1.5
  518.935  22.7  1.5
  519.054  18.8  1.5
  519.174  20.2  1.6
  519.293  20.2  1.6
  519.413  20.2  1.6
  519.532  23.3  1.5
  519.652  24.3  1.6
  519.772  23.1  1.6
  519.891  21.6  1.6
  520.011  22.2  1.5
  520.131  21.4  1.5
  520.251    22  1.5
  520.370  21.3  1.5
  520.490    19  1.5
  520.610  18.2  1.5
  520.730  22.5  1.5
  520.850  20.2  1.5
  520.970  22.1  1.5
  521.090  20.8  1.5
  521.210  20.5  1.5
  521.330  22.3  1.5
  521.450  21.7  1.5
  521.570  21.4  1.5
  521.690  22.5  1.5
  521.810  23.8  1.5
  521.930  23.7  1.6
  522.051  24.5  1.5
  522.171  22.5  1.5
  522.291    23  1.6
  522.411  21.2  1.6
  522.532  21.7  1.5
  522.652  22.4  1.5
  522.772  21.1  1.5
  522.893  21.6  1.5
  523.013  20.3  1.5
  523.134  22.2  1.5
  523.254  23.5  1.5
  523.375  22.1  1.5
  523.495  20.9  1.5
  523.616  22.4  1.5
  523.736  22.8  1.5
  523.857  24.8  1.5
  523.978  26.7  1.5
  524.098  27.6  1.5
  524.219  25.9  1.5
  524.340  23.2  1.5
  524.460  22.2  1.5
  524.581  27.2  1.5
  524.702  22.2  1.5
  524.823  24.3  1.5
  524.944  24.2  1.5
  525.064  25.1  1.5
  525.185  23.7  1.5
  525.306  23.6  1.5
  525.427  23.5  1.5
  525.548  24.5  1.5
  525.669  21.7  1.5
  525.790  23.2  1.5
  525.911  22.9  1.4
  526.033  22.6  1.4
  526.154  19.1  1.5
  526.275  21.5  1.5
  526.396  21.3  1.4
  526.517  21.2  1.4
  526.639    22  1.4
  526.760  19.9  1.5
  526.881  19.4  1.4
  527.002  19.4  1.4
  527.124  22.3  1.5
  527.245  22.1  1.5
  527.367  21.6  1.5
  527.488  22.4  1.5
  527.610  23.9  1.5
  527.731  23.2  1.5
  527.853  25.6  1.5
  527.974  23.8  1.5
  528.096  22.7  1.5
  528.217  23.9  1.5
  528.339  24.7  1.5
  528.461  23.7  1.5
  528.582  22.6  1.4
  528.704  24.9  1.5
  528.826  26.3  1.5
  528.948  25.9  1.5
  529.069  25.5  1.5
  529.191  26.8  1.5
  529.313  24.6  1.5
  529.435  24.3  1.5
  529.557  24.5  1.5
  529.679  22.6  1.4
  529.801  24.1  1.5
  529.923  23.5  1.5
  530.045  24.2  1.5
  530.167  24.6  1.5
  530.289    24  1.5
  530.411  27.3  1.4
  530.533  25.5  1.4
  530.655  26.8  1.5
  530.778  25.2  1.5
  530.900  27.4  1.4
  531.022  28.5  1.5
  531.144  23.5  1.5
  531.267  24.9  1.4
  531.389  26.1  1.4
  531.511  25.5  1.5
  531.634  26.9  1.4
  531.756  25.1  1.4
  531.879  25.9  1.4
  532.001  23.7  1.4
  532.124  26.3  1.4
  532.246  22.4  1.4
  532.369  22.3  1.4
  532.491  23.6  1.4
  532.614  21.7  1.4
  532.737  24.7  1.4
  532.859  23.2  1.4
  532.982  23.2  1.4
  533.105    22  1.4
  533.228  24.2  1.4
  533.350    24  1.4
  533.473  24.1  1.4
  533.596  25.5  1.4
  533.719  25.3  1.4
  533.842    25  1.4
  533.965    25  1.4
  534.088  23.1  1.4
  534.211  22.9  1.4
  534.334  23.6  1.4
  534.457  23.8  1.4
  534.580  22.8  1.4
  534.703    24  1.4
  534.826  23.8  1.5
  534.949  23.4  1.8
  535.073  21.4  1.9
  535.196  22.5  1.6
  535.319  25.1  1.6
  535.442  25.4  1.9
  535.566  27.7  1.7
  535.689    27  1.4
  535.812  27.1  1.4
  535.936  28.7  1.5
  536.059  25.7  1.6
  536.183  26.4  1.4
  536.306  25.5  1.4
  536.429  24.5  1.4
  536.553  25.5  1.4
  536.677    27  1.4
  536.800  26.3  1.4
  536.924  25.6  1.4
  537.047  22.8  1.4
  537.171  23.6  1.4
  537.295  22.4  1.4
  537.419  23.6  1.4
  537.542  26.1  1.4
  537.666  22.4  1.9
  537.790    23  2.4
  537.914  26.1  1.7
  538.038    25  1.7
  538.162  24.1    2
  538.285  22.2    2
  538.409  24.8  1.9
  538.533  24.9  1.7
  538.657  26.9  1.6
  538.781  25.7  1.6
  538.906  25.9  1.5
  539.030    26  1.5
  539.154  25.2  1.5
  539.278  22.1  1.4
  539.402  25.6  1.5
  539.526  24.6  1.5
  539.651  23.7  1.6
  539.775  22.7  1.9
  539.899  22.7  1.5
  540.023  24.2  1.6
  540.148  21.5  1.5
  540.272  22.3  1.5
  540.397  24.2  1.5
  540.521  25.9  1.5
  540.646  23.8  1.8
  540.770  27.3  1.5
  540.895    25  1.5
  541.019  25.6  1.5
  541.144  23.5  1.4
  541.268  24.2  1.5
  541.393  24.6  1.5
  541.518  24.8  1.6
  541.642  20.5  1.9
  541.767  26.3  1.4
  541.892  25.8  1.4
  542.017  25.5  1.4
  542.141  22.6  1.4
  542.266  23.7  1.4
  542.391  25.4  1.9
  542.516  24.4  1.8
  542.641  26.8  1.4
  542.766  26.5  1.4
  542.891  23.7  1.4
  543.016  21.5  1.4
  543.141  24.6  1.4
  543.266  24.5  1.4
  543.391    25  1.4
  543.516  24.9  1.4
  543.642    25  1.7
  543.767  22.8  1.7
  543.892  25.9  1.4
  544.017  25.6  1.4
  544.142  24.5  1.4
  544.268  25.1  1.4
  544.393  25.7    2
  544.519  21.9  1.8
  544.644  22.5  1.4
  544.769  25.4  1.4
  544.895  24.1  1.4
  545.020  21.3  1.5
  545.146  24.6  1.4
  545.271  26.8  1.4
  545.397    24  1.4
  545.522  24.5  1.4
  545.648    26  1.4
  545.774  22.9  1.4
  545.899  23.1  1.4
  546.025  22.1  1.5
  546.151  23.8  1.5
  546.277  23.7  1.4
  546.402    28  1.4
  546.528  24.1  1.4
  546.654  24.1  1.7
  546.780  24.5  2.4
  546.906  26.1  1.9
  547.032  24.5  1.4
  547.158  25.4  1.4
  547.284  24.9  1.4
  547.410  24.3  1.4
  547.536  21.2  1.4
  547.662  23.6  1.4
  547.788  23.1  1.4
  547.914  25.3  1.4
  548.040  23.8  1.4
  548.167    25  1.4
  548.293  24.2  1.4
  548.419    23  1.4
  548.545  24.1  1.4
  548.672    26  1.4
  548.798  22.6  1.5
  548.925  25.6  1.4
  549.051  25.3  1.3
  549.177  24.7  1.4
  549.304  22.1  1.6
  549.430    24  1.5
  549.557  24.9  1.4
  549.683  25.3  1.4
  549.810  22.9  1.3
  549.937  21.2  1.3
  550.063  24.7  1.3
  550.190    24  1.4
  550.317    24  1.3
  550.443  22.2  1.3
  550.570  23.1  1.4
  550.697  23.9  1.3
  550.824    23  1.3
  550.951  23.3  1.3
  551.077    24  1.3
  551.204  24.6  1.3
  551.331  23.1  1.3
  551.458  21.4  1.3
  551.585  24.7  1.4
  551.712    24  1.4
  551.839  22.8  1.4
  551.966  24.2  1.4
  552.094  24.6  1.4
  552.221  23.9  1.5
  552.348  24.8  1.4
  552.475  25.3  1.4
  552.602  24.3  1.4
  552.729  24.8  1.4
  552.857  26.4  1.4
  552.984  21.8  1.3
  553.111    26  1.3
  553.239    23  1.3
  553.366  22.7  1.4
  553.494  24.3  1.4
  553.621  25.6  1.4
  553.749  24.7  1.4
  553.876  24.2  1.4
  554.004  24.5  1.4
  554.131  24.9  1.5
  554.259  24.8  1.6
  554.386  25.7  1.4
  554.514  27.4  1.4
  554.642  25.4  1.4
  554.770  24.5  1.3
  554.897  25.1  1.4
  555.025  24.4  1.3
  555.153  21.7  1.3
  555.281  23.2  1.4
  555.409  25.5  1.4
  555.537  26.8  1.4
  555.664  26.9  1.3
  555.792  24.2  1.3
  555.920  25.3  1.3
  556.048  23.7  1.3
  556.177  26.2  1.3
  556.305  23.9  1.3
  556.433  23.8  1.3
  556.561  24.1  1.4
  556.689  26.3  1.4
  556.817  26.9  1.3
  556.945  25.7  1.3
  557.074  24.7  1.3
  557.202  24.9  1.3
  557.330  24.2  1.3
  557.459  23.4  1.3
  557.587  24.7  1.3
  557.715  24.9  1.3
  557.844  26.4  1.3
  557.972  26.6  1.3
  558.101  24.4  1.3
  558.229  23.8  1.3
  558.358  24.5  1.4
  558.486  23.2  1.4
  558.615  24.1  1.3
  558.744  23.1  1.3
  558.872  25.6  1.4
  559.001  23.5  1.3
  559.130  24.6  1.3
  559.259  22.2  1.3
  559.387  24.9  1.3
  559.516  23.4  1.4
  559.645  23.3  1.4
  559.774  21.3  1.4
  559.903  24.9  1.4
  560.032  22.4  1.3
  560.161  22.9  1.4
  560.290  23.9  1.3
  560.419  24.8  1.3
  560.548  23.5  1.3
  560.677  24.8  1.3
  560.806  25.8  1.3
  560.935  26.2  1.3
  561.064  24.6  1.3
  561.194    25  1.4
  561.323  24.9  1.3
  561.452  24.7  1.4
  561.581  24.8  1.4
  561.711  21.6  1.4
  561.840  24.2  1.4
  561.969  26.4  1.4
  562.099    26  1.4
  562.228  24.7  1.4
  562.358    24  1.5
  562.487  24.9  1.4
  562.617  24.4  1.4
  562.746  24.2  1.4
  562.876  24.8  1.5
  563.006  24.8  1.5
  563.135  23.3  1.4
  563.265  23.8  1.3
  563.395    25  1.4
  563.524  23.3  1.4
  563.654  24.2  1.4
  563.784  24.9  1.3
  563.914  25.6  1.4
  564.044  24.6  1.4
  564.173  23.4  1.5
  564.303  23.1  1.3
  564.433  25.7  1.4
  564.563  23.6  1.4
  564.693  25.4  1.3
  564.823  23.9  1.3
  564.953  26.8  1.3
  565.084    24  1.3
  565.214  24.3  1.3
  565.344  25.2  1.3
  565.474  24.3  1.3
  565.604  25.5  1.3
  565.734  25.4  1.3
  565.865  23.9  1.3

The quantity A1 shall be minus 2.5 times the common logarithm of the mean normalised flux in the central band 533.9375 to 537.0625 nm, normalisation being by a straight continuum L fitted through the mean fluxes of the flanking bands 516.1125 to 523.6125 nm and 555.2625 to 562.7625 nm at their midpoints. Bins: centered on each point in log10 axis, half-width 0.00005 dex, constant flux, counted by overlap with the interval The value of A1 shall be -0.127 mag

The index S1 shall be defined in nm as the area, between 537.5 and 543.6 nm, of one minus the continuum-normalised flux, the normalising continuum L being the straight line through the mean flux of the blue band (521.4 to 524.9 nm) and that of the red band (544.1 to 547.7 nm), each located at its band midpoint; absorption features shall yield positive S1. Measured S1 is -0.12 nm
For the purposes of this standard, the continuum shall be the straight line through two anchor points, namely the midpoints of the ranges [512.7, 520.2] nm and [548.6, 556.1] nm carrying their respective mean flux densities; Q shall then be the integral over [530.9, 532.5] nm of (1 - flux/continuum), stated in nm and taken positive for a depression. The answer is -0.225 nm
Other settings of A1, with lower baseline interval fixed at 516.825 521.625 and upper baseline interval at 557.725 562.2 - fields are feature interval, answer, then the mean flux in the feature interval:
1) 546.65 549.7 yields -0.056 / 24.3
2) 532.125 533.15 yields -0.081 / 23.1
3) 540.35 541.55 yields -0.119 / 24.9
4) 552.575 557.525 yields -0.043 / 24.8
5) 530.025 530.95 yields -0.206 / 25.7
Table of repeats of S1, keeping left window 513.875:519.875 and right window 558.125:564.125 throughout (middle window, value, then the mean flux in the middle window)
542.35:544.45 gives -0.21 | 24.8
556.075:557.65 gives -0.07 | 24.9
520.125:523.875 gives -0.24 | 21.9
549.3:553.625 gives -0.10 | 23.9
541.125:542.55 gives -0.12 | 24.3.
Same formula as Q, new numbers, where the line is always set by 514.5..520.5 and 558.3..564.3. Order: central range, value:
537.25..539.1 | -0.22 nm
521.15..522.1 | -0.10 nm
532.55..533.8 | -0.13 nm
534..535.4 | -0.11 nm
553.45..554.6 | -0.08 nm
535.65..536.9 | -0.26 nm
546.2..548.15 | -0.13 nm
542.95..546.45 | -0.25 nm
